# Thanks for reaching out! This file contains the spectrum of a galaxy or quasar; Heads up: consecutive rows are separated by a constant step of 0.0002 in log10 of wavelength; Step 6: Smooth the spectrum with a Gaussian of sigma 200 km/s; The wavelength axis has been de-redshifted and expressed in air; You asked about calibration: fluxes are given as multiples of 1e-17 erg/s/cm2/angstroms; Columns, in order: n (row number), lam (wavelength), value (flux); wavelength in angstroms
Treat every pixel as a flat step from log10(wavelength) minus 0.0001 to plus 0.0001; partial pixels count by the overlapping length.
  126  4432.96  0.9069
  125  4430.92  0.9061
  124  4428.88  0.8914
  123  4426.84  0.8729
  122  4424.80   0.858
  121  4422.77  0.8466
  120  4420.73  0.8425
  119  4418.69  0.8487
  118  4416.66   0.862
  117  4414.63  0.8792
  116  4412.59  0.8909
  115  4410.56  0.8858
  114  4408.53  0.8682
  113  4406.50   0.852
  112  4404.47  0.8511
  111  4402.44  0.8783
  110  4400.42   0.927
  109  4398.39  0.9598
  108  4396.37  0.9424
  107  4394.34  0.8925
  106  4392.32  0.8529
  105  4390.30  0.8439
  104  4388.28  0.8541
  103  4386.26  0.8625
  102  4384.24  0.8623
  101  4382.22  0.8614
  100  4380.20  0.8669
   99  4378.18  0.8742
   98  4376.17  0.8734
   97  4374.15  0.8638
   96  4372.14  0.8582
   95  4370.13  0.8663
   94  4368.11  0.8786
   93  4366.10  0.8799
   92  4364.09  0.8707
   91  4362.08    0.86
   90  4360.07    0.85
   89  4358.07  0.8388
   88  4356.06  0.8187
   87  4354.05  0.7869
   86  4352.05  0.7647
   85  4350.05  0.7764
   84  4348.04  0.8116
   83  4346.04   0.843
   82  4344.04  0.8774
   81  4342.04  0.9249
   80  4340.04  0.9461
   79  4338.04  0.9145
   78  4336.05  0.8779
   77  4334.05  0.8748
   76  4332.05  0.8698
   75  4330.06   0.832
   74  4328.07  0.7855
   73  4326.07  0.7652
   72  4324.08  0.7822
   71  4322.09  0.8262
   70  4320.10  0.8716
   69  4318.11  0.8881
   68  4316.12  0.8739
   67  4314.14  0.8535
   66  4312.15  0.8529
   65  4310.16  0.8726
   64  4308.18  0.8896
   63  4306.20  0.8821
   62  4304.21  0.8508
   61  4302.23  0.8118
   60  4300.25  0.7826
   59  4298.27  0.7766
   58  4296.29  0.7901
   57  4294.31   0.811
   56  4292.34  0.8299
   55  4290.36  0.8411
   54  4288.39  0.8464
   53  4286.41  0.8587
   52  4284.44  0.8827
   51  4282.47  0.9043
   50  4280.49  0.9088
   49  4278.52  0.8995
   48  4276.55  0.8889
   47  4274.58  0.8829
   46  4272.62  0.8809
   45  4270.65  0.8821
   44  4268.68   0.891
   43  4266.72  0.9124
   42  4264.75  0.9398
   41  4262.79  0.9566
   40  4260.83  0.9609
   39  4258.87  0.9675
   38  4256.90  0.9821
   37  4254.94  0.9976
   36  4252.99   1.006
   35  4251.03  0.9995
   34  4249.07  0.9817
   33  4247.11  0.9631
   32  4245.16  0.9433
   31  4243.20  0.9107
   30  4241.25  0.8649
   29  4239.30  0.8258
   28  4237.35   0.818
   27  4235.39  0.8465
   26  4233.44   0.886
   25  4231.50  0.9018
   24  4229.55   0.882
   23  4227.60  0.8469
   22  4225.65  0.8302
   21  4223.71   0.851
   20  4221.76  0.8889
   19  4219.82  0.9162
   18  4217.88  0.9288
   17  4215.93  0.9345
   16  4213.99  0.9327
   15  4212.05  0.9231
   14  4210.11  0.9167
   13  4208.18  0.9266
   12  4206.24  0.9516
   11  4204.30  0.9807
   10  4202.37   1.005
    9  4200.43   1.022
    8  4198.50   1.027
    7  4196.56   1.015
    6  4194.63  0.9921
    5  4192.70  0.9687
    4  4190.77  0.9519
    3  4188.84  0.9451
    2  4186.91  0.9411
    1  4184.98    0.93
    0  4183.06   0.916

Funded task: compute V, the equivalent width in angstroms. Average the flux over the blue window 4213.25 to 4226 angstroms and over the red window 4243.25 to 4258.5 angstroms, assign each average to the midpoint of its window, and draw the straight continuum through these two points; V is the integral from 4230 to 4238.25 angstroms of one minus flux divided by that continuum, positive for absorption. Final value 0.6 angstroms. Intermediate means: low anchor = 0.9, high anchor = 0.976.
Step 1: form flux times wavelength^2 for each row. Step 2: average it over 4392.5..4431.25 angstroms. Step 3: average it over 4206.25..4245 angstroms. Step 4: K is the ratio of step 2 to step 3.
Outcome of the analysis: 1.1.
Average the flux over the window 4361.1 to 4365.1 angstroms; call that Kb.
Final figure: 0.865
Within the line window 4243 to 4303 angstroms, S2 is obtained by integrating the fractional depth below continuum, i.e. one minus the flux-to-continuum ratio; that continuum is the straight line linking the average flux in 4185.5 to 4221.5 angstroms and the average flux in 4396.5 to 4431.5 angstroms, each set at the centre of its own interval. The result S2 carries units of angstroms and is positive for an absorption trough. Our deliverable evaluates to 2.1 angstroms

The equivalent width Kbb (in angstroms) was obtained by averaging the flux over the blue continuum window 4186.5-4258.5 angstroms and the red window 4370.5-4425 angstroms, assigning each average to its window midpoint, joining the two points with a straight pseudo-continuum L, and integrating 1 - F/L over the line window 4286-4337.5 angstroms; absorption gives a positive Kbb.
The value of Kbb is 3.6 angstroms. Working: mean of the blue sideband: 0.933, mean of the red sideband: 0.873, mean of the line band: 0.839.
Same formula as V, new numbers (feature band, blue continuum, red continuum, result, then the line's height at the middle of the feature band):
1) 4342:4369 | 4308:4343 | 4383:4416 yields 0.9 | 0.869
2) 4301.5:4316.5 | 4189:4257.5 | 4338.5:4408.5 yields 0.5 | 0.893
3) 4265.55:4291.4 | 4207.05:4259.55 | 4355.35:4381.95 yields 0.4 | 0.896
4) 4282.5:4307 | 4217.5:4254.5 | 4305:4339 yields 1.0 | 0.869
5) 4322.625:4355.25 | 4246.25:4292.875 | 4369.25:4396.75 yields 1.8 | 0.888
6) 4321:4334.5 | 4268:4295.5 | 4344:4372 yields 0.5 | 0.85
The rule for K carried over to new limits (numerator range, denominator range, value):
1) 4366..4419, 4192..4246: 1.03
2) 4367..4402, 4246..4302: 1.03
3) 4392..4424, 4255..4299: 1.05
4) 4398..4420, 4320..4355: 1.08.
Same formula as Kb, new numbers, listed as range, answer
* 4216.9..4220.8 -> 0.922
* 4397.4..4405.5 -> 0.904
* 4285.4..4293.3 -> 0.844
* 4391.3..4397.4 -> 0.897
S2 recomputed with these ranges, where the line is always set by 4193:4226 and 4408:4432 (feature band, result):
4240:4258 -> -0.5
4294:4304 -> 1.3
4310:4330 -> 1.6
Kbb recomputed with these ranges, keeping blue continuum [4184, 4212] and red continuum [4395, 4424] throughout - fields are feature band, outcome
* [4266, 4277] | 0.57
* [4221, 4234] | 1.19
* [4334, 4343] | -0.01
